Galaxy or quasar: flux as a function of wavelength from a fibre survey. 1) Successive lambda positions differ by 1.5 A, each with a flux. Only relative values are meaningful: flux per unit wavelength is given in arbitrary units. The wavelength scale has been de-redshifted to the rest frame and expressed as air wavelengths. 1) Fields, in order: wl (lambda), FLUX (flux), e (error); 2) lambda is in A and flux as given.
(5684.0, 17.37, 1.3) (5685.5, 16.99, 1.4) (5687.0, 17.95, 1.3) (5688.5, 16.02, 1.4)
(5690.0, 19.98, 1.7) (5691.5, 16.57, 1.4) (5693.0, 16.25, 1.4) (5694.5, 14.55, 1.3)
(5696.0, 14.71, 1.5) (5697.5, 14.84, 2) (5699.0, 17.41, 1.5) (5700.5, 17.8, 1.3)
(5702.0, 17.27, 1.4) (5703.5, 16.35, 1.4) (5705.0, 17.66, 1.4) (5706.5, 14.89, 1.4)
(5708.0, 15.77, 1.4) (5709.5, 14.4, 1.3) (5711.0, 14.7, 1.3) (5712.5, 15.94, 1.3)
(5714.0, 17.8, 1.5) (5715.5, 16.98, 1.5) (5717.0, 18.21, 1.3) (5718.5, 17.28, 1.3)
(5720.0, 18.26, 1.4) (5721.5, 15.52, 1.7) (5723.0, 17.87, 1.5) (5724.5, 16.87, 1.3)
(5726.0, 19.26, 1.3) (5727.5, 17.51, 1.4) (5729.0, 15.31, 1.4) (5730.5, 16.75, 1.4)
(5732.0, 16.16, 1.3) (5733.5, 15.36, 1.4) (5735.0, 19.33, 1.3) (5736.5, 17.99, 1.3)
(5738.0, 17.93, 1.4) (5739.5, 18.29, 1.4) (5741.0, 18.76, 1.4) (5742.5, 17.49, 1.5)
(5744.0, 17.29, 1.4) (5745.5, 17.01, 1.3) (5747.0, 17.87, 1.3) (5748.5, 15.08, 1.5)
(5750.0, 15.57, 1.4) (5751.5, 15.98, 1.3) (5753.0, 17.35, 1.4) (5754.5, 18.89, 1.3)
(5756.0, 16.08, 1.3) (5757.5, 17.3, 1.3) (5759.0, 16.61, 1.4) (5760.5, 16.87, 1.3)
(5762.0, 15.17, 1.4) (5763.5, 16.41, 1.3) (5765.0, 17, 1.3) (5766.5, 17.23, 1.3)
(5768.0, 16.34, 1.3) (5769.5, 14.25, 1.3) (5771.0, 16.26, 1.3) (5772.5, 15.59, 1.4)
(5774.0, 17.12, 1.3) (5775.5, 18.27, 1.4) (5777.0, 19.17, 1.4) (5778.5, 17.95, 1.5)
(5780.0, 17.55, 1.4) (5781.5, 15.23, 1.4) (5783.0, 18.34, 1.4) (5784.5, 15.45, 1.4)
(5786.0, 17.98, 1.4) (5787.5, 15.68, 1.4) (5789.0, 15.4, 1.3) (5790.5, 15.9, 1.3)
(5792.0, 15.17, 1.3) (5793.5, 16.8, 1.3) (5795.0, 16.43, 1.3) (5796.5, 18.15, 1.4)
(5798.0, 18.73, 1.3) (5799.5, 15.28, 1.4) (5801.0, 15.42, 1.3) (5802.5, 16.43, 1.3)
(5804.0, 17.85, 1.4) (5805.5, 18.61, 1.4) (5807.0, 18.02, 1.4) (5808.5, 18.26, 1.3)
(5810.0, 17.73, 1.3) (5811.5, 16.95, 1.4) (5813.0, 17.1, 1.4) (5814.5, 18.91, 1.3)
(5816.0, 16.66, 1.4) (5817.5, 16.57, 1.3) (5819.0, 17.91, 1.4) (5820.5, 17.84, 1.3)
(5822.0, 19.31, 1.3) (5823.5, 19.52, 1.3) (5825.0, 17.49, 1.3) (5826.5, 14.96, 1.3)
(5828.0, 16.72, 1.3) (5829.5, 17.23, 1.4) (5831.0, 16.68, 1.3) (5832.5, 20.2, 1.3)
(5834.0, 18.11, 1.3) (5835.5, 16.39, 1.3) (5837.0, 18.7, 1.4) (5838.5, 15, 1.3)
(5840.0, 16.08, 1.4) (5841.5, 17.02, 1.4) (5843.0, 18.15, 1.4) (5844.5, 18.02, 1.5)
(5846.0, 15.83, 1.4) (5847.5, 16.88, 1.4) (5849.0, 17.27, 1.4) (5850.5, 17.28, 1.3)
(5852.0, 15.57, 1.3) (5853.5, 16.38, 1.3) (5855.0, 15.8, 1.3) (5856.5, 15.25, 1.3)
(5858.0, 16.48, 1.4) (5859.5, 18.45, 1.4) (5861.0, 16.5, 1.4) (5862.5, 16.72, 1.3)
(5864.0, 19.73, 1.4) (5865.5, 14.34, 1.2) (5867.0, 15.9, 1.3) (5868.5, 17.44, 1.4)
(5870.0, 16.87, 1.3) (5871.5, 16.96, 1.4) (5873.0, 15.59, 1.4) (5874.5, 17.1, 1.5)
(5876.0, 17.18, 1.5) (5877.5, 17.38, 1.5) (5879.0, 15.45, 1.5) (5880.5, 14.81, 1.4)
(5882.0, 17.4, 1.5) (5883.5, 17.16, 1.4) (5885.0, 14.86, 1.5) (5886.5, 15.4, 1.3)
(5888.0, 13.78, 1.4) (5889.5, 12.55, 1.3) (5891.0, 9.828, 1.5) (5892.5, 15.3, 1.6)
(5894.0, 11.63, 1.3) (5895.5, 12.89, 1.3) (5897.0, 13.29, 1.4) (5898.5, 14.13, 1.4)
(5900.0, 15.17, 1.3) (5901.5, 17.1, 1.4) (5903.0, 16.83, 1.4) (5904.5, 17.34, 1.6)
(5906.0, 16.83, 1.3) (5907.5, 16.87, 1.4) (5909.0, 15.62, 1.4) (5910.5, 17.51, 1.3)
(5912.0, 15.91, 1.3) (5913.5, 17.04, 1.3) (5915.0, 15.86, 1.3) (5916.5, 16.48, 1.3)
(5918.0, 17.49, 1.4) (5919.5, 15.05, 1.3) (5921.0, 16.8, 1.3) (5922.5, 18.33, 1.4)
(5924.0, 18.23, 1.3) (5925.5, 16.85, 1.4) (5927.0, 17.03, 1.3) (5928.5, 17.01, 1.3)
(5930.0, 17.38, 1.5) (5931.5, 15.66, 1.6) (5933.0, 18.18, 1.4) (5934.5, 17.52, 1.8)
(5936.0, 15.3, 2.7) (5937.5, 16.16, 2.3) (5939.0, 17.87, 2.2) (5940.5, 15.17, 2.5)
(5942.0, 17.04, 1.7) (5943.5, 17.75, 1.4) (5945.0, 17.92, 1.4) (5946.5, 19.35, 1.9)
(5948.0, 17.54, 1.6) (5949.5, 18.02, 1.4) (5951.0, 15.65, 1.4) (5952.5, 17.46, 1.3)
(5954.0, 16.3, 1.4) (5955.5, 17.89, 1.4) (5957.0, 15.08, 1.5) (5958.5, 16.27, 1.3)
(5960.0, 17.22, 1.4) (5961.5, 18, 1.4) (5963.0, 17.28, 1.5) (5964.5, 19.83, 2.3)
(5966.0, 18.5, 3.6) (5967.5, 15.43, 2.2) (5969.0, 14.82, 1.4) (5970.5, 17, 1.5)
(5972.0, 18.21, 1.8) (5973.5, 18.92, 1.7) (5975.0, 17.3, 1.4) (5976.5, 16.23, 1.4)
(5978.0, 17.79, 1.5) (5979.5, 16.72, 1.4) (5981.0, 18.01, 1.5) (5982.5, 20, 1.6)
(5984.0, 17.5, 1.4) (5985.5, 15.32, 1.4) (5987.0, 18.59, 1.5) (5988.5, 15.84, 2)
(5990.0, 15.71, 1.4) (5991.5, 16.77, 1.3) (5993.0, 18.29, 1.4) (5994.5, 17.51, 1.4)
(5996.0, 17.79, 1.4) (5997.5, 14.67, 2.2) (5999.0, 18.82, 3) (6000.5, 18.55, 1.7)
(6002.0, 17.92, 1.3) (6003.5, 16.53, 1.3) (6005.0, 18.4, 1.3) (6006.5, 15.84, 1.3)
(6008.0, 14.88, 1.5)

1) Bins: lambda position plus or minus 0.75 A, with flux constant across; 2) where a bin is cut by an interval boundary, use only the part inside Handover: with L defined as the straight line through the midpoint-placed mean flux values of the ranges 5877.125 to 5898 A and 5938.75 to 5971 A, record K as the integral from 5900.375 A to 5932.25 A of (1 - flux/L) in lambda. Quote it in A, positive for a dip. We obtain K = -2.6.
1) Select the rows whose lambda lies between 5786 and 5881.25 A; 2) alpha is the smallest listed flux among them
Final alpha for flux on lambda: 14.34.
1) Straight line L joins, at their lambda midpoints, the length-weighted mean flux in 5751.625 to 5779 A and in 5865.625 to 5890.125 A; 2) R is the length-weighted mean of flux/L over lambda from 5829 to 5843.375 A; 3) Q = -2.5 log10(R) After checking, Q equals -0.067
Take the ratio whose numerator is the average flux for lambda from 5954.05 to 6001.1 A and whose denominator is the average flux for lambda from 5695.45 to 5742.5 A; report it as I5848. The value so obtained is 1.02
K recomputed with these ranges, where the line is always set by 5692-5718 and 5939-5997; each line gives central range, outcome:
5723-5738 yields -0.8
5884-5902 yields 3.3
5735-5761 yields -1.4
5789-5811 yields -0.5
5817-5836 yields -1.1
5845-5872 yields 0.3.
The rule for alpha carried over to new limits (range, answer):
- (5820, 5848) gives 14.96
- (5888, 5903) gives 9.828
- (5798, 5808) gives 15.28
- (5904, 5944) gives 15.05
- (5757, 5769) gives 15.17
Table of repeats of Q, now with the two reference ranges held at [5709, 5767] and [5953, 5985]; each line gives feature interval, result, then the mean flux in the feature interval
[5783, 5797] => 0.04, 16.4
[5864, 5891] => 0.09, 15.8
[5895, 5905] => 0.13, 15.3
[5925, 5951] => 0.01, 17.1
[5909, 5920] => 0.05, 16.5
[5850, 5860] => 0.05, 16.4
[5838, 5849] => 0.02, 16.8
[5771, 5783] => -0.01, 17.3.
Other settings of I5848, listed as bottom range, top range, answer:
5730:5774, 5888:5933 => 0.94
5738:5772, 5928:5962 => 1.01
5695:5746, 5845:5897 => 0.93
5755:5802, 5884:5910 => 0.89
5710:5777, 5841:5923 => 0.95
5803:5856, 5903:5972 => 0.98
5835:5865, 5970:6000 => 1.03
